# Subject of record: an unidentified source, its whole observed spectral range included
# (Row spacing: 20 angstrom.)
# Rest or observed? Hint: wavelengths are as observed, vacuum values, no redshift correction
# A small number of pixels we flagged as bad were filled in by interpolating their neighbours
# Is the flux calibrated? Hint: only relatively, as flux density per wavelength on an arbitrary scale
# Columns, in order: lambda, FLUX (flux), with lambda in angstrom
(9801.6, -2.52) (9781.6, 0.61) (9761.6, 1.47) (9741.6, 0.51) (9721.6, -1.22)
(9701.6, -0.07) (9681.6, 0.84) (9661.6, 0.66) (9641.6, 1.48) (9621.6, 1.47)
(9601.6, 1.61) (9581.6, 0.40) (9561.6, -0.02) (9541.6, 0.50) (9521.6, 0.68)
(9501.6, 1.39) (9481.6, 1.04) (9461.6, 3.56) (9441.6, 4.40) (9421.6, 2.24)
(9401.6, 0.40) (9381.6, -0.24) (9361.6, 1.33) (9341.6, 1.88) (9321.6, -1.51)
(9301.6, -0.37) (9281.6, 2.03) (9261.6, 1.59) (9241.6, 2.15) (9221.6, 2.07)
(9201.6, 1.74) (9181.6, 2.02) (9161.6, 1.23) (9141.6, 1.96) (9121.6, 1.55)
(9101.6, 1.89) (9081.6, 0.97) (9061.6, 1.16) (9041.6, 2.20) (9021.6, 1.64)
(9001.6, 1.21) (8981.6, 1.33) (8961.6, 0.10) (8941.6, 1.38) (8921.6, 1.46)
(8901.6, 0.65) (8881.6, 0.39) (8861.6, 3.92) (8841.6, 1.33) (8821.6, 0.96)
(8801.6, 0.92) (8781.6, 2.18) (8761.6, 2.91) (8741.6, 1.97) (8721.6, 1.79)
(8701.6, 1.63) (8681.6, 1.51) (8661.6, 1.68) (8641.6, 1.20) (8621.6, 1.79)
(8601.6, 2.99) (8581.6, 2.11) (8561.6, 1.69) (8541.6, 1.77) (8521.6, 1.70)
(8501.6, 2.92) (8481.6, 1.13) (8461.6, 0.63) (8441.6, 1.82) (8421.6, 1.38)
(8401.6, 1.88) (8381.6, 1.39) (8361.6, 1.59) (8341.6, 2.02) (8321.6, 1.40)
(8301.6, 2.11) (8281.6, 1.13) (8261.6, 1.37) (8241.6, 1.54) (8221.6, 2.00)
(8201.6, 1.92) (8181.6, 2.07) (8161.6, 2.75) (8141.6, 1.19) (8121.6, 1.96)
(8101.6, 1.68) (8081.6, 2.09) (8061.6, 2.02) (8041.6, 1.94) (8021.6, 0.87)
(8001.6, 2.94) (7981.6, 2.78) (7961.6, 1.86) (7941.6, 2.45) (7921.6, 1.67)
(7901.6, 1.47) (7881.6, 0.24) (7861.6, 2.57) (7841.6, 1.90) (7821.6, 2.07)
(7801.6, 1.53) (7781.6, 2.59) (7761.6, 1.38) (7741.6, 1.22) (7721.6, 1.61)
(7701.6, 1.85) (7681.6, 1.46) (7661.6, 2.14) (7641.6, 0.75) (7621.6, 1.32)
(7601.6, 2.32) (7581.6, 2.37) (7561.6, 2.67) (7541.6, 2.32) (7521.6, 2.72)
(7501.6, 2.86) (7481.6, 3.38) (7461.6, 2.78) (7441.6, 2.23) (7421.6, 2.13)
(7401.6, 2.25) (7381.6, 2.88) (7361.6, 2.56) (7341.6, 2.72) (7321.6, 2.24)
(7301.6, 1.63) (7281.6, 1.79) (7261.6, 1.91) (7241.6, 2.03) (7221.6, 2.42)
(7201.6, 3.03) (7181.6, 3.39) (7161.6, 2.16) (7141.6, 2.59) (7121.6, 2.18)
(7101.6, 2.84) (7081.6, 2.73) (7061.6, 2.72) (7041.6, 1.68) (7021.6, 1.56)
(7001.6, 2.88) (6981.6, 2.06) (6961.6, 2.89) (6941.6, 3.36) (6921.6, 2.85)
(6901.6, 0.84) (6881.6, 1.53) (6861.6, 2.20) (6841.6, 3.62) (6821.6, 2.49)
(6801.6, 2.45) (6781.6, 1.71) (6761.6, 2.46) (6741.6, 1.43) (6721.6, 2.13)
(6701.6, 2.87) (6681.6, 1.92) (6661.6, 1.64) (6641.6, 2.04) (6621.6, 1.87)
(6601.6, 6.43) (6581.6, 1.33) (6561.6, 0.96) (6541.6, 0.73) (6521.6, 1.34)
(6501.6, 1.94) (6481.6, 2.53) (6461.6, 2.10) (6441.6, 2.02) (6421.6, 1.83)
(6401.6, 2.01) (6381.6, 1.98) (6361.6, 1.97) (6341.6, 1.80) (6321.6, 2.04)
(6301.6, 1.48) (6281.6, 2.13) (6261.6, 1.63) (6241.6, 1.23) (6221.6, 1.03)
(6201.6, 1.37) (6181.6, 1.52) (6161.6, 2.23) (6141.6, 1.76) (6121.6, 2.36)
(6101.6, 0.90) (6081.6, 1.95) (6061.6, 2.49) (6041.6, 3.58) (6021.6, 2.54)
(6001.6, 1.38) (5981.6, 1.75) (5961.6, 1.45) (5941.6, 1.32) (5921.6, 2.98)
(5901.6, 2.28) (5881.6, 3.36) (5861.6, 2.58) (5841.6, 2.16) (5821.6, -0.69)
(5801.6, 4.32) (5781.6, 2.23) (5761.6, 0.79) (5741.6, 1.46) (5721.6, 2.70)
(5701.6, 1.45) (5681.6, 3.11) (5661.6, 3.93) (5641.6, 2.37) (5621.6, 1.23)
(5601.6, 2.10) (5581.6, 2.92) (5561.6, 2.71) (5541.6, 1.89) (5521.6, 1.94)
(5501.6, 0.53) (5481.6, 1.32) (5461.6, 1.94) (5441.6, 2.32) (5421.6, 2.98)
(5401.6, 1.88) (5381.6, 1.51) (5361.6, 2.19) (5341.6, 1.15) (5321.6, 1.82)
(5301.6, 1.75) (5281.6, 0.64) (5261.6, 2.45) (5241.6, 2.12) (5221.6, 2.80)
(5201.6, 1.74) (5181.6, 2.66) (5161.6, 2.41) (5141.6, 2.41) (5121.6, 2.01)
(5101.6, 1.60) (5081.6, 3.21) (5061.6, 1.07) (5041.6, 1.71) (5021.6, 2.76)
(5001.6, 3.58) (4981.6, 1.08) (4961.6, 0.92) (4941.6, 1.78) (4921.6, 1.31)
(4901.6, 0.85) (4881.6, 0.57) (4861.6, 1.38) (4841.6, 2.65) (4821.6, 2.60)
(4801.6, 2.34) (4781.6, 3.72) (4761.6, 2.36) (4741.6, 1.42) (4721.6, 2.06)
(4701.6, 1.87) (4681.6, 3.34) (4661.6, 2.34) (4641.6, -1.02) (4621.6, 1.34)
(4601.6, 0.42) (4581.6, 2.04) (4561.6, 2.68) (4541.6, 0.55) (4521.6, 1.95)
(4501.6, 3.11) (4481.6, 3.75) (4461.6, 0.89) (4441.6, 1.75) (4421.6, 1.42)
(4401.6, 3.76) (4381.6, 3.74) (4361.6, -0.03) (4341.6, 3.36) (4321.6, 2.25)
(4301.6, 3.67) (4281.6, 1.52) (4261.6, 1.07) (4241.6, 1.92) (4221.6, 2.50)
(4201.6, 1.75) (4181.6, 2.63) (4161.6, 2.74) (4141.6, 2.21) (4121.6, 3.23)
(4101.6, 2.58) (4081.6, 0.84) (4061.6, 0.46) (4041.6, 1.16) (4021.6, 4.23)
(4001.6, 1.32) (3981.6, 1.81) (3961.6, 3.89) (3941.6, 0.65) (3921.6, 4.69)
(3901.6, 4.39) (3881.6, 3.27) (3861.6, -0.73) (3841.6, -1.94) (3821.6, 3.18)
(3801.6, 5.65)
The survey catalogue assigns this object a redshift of 0.771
